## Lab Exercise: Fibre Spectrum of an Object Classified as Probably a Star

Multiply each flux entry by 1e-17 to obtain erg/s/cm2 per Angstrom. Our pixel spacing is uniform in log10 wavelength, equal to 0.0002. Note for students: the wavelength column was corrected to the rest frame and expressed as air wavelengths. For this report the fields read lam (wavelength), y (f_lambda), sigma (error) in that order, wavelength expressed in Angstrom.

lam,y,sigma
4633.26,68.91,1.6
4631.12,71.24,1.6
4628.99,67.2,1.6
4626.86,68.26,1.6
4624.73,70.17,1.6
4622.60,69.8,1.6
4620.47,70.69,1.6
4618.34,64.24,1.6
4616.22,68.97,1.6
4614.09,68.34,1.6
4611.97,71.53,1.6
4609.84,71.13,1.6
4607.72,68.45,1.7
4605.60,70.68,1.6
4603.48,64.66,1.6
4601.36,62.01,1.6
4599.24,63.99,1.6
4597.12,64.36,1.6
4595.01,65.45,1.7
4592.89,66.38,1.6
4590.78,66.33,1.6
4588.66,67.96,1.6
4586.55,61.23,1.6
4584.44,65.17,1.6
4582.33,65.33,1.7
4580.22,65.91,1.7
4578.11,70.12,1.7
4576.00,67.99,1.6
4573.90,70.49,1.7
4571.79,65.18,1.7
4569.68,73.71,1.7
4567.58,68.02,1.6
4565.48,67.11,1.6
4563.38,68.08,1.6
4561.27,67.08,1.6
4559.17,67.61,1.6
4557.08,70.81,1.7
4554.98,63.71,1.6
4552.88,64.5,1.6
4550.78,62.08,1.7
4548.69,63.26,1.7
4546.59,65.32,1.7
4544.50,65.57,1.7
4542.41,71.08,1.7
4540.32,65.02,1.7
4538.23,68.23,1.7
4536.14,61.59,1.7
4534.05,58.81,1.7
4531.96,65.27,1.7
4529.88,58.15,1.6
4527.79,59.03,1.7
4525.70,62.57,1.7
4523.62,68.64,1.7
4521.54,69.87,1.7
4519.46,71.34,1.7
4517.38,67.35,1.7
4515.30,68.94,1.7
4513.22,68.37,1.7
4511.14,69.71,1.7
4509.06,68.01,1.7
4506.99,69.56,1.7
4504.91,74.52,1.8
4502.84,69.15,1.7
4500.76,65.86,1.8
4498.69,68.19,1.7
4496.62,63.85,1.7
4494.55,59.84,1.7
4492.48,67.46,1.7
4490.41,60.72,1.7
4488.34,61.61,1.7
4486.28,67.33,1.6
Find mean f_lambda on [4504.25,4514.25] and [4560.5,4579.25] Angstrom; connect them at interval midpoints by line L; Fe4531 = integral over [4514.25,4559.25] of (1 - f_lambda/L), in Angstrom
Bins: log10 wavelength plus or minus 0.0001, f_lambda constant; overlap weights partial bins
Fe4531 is 2.56 Angstrom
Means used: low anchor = 69.8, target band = 65.4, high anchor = 68.6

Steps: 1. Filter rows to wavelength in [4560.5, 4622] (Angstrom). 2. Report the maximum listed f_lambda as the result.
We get 73.71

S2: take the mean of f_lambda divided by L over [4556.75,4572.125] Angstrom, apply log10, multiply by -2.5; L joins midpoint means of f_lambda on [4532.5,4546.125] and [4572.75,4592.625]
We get -0.04 mag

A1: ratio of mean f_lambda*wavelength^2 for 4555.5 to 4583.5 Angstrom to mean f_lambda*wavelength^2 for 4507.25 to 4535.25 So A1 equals 1.1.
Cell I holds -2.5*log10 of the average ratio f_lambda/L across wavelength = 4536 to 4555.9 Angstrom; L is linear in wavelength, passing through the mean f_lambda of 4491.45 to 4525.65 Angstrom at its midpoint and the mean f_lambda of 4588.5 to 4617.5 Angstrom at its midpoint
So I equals 0.04 mag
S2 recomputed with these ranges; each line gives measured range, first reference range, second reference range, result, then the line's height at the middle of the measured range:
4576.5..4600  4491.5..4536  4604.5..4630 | 0.04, 68.3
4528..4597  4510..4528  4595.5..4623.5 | 0.03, 67.6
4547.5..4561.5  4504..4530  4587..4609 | 0.02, 66.9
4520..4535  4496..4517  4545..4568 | 0.07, 67.6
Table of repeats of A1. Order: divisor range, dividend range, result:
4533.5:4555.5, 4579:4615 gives 1.05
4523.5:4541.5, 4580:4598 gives 1.07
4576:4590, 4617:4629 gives 1.06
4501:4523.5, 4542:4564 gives 0.97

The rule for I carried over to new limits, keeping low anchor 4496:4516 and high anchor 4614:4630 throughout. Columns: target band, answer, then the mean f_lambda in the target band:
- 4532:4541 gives 0.08 mag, 63.5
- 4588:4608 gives 0.04 mag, 65.9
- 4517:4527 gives 0.01 mag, 67.8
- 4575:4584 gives 0.02 mag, 67.2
